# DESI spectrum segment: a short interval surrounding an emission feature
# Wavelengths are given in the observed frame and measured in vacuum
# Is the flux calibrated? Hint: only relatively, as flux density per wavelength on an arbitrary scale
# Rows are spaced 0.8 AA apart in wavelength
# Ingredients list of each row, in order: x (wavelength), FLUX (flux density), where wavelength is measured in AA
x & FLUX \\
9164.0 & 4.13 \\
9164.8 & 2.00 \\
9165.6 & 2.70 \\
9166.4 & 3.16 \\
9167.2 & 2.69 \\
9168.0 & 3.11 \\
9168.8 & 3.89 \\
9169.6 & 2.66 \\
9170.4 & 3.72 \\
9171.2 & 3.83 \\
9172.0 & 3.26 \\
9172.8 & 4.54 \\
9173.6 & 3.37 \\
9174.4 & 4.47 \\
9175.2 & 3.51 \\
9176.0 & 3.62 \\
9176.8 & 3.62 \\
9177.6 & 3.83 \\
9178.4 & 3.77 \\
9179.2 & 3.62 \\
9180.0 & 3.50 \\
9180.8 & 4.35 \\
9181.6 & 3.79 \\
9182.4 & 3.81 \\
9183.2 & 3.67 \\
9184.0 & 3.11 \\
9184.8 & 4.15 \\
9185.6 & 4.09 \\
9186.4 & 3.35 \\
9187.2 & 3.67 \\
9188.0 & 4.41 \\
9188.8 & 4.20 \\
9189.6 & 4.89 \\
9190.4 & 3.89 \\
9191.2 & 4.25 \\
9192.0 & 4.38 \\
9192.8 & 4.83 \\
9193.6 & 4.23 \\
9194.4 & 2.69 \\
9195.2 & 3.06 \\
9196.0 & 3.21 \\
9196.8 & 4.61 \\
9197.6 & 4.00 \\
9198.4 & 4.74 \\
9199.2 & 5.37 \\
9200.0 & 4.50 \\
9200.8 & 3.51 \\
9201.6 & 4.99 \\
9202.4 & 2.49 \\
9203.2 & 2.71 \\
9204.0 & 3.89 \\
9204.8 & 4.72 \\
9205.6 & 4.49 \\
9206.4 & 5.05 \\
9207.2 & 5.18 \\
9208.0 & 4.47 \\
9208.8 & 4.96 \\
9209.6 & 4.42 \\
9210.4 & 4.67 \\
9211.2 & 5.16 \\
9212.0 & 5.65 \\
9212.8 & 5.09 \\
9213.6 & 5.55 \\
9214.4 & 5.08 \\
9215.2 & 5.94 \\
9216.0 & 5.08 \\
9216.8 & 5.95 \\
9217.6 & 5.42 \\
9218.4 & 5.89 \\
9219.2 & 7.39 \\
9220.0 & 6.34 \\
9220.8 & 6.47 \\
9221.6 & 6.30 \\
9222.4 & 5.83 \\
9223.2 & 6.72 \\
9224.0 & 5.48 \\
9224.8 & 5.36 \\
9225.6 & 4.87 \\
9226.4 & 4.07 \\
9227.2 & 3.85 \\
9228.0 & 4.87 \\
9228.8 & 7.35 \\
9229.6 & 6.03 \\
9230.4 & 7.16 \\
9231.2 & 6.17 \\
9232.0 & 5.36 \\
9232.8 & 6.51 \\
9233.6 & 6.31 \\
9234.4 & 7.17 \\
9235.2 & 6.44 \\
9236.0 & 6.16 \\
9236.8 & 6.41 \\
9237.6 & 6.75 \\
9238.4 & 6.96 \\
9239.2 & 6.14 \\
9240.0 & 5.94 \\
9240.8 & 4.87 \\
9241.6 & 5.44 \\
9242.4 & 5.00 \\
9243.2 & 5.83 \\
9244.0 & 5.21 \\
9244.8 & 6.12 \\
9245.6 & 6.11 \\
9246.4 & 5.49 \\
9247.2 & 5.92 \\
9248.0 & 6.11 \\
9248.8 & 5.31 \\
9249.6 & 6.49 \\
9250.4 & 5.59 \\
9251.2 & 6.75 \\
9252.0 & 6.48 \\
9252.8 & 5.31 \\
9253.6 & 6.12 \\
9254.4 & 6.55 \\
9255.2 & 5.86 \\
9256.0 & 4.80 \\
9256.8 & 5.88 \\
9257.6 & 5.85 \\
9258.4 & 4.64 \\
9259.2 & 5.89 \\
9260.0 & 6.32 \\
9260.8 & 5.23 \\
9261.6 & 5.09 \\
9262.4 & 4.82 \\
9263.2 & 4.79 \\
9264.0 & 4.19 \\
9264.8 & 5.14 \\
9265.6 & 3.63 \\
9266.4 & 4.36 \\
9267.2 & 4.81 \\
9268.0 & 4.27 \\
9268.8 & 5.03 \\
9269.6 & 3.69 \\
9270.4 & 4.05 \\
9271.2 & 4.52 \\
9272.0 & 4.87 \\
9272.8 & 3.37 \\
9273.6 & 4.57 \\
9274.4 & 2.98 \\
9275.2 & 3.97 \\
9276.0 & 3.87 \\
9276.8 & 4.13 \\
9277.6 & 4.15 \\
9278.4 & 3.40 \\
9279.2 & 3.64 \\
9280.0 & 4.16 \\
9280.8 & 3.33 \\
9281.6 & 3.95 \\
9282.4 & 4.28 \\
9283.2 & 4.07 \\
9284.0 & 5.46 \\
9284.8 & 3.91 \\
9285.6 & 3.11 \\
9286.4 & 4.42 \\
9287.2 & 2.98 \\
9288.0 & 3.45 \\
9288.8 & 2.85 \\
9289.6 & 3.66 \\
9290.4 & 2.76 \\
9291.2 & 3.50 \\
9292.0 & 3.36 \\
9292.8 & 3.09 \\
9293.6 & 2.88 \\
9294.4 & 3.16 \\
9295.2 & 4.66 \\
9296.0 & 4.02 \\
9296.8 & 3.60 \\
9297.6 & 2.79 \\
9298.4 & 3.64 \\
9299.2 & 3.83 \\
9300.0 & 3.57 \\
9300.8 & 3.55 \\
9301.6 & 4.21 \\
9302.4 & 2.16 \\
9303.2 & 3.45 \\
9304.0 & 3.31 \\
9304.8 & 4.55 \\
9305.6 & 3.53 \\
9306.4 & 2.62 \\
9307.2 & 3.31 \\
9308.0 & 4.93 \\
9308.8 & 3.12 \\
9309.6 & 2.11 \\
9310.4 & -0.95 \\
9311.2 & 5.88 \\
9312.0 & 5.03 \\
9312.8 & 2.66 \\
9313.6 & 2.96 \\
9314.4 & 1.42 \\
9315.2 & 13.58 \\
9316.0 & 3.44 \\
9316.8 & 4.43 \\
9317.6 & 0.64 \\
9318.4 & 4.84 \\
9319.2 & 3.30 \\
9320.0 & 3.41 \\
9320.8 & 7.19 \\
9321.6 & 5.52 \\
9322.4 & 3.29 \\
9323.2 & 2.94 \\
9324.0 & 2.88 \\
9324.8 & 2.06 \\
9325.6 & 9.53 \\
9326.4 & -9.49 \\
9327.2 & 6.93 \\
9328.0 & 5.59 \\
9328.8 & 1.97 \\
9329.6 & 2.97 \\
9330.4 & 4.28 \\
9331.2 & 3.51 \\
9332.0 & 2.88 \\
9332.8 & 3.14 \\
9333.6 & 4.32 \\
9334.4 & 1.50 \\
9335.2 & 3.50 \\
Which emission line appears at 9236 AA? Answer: Mg II 2798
